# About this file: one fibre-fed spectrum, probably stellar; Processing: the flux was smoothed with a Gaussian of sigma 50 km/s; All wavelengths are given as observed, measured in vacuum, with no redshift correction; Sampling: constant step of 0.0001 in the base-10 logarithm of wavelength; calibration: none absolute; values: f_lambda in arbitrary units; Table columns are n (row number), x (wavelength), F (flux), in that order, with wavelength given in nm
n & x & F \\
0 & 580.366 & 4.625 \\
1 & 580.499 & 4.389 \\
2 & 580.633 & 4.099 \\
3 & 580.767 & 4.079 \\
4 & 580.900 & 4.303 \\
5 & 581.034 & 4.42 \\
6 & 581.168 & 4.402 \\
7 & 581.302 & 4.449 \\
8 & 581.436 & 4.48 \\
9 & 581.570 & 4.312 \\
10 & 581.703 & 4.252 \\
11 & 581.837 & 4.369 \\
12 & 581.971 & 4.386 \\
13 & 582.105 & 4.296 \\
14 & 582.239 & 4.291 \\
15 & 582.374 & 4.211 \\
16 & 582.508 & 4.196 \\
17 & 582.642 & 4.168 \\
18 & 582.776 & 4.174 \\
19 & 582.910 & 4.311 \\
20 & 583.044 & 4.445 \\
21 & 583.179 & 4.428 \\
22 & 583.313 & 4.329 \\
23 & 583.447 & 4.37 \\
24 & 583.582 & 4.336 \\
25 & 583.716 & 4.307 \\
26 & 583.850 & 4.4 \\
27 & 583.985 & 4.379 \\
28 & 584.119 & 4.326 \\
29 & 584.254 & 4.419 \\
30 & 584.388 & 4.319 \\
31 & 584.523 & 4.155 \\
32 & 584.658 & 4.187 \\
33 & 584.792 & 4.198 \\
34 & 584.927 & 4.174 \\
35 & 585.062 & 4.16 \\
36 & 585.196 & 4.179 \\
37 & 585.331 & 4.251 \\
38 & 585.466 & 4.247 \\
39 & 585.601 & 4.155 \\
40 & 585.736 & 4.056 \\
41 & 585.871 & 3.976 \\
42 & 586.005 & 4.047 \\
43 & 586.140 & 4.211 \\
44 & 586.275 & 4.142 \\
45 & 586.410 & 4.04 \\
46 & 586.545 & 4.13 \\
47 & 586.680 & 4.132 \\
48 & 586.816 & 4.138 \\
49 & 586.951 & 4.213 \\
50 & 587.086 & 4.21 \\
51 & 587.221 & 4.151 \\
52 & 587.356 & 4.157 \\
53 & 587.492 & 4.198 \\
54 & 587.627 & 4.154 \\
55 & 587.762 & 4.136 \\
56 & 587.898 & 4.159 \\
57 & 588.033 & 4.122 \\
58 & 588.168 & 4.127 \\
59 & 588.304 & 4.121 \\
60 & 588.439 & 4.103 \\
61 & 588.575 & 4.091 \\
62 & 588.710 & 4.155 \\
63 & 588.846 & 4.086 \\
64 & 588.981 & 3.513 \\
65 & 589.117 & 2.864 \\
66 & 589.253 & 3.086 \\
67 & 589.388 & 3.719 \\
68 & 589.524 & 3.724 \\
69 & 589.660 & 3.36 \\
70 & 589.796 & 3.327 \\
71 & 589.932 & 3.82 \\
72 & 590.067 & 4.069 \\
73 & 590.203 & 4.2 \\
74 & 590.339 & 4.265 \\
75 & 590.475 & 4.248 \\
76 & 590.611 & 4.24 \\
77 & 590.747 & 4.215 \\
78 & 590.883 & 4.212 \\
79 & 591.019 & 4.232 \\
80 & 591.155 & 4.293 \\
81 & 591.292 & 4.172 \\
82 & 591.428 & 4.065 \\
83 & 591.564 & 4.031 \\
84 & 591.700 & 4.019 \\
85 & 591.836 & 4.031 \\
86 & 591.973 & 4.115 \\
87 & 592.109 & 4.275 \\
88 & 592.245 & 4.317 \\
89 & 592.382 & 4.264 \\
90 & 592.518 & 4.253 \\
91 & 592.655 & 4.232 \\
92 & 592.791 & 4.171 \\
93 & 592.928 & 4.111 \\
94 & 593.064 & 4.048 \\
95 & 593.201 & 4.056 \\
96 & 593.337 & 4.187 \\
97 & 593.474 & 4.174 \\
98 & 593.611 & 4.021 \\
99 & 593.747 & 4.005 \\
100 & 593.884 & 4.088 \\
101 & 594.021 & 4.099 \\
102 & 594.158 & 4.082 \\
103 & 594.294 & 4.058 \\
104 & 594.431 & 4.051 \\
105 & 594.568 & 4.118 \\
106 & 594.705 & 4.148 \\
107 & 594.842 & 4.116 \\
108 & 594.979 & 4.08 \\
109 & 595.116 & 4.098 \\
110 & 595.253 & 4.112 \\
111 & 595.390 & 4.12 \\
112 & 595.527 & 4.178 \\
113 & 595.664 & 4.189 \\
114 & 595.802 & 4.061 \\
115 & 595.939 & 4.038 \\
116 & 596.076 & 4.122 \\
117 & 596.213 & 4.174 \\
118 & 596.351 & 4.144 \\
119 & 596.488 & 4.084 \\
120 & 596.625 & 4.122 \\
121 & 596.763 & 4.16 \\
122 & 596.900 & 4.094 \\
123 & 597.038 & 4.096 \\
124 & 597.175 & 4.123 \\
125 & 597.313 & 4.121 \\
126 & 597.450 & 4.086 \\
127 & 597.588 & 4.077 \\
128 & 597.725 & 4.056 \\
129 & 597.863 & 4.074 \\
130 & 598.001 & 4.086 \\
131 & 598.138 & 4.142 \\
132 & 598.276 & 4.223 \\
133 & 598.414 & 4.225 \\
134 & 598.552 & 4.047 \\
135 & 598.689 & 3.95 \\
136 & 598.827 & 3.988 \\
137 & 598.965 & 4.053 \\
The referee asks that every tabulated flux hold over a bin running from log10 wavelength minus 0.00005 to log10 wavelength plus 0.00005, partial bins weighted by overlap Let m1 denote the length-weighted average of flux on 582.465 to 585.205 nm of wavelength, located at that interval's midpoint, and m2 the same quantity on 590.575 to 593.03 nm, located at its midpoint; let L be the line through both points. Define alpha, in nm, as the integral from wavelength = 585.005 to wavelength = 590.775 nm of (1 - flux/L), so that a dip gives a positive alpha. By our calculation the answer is 0.30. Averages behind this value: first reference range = 4.29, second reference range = 4.18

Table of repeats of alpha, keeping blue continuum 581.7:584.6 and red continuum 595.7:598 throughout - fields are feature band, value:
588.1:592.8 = 0.224 nm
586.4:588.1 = 0.038 nm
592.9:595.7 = 0.027 nm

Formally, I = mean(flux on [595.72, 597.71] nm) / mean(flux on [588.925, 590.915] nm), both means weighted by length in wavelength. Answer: 1.1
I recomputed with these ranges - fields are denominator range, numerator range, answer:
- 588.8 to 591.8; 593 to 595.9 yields 1.05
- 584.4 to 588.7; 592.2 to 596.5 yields 0.99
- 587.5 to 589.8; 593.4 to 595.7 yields 1.07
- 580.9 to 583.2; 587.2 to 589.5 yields 0.91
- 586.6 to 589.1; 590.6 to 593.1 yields 1.02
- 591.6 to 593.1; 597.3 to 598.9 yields 0.98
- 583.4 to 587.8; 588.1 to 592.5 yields 0.95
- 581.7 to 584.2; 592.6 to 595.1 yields 0.95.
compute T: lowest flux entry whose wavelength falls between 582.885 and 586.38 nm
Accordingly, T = 3.976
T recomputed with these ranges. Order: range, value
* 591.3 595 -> 4.005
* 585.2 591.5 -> 2.864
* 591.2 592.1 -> 4.019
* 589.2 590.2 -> 3.086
